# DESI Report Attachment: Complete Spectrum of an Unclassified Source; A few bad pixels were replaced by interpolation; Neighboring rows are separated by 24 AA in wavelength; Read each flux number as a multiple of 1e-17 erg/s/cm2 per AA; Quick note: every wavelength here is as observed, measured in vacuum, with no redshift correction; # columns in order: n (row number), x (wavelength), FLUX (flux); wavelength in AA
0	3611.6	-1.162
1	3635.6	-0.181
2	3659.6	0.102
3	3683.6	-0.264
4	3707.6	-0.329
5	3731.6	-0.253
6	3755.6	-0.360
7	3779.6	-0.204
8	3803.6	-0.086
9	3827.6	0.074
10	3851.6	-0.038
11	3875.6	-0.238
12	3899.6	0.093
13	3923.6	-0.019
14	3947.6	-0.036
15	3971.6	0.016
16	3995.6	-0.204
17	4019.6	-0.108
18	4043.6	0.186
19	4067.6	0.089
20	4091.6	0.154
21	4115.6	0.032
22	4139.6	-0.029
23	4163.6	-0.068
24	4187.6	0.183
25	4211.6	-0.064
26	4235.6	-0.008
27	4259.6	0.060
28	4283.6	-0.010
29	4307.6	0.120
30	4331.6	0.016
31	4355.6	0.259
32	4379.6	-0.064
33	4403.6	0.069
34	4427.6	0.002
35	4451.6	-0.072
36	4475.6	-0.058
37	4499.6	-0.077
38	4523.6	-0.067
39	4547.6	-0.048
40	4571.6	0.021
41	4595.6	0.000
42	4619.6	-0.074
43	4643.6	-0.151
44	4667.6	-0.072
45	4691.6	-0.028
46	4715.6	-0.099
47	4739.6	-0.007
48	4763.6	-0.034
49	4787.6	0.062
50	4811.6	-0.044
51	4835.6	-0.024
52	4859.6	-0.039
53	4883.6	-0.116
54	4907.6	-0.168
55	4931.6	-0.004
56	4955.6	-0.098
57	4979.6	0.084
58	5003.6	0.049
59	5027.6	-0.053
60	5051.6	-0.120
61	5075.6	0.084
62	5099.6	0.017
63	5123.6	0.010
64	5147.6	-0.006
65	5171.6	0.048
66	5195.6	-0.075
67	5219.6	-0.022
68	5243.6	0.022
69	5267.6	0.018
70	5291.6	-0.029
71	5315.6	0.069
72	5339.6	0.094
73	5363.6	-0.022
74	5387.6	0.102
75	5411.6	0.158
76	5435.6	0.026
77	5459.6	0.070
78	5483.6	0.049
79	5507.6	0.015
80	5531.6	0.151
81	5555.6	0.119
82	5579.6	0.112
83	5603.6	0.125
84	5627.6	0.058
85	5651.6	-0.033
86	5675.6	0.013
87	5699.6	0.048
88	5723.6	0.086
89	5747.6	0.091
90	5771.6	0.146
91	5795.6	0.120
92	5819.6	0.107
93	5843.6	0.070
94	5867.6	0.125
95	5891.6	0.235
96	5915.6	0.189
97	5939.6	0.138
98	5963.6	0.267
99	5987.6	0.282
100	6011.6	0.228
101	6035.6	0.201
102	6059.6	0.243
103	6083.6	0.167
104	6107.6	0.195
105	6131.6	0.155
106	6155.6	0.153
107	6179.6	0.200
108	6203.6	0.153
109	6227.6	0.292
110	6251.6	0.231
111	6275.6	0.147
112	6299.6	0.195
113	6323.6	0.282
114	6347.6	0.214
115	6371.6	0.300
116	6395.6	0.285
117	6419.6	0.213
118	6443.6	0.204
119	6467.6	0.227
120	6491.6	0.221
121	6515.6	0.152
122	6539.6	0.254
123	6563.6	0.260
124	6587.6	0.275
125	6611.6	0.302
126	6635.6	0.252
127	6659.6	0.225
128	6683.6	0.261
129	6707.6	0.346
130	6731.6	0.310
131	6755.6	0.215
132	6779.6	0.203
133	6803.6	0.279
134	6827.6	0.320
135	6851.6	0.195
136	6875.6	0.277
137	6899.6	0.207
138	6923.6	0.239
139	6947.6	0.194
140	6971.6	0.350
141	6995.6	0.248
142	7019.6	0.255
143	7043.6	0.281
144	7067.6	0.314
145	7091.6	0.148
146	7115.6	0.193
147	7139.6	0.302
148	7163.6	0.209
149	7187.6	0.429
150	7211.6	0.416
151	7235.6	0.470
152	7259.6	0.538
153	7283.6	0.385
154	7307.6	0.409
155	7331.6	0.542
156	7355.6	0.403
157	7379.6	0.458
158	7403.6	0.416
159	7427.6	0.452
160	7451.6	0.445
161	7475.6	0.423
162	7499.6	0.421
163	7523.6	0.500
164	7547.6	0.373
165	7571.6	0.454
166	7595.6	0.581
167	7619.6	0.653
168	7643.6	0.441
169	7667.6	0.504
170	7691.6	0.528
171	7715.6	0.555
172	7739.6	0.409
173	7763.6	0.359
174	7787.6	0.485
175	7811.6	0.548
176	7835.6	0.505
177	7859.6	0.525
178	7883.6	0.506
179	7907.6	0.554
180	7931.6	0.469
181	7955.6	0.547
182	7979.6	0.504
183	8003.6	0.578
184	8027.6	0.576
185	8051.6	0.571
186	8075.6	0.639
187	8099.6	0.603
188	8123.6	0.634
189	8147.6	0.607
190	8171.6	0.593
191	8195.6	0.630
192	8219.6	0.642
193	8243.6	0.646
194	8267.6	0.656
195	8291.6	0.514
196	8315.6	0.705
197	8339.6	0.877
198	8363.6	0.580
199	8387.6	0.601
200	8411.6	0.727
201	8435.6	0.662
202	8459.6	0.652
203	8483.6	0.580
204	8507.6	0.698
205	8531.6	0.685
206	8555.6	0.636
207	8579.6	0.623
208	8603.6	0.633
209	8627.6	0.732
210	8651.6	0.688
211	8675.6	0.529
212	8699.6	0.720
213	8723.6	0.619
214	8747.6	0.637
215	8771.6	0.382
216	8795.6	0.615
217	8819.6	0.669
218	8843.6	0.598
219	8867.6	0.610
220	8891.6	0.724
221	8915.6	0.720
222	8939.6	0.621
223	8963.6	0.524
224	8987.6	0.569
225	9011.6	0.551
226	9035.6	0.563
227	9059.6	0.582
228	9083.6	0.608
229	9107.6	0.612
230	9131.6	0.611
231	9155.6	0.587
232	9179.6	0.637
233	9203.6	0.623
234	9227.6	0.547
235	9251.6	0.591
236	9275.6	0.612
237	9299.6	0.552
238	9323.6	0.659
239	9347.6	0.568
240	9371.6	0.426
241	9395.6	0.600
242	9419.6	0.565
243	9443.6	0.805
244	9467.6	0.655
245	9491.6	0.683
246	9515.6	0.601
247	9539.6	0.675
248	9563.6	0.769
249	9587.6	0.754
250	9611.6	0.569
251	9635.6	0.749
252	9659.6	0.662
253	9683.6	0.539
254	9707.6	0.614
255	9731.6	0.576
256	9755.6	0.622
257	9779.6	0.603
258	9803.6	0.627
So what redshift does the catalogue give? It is 0.80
